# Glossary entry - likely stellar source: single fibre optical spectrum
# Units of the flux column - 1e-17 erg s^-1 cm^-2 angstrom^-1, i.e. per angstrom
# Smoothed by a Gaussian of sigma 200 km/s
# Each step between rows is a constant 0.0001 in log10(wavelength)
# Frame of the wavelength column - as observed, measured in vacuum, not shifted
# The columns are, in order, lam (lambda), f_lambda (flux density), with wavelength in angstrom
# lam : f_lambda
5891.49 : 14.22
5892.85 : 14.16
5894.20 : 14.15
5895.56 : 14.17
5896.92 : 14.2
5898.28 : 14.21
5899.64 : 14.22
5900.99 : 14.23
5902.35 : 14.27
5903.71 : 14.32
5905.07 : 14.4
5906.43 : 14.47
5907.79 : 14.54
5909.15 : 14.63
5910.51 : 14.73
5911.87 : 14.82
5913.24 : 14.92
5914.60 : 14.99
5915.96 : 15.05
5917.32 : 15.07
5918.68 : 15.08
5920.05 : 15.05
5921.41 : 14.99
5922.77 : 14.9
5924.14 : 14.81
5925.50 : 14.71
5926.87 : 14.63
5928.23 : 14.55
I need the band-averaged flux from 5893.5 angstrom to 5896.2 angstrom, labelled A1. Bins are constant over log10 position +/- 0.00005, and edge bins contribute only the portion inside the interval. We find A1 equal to 14.2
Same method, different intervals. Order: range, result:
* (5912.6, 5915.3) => 15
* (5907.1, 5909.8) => 14.6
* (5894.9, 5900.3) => 14.2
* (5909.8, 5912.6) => 14.7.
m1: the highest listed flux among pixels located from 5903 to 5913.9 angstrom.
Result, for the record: 14.92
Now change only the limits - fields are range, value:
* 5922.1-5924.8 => 14.9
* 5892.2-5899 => 14.21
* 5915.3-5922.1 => 15.08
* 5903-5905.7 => 14.4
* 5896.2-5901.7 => 14.23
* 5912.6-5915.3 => 14.99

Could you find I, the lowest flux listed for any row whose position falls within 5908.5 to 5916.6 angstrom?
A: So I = 14.63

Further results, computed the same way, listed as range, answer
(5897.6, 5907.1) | 14.21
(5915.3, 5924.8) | 14.81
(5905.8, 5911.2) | 14.47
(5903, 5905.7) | 14.32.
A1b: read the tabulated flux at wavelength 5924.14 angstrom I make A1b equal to 14.81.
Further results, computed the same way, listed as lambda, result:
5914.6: 14.99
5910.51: 14.73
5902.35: 14.27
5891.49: 14.22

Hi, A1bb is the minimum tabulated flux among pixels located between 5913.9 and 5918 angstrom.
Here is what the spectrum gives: 14.99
